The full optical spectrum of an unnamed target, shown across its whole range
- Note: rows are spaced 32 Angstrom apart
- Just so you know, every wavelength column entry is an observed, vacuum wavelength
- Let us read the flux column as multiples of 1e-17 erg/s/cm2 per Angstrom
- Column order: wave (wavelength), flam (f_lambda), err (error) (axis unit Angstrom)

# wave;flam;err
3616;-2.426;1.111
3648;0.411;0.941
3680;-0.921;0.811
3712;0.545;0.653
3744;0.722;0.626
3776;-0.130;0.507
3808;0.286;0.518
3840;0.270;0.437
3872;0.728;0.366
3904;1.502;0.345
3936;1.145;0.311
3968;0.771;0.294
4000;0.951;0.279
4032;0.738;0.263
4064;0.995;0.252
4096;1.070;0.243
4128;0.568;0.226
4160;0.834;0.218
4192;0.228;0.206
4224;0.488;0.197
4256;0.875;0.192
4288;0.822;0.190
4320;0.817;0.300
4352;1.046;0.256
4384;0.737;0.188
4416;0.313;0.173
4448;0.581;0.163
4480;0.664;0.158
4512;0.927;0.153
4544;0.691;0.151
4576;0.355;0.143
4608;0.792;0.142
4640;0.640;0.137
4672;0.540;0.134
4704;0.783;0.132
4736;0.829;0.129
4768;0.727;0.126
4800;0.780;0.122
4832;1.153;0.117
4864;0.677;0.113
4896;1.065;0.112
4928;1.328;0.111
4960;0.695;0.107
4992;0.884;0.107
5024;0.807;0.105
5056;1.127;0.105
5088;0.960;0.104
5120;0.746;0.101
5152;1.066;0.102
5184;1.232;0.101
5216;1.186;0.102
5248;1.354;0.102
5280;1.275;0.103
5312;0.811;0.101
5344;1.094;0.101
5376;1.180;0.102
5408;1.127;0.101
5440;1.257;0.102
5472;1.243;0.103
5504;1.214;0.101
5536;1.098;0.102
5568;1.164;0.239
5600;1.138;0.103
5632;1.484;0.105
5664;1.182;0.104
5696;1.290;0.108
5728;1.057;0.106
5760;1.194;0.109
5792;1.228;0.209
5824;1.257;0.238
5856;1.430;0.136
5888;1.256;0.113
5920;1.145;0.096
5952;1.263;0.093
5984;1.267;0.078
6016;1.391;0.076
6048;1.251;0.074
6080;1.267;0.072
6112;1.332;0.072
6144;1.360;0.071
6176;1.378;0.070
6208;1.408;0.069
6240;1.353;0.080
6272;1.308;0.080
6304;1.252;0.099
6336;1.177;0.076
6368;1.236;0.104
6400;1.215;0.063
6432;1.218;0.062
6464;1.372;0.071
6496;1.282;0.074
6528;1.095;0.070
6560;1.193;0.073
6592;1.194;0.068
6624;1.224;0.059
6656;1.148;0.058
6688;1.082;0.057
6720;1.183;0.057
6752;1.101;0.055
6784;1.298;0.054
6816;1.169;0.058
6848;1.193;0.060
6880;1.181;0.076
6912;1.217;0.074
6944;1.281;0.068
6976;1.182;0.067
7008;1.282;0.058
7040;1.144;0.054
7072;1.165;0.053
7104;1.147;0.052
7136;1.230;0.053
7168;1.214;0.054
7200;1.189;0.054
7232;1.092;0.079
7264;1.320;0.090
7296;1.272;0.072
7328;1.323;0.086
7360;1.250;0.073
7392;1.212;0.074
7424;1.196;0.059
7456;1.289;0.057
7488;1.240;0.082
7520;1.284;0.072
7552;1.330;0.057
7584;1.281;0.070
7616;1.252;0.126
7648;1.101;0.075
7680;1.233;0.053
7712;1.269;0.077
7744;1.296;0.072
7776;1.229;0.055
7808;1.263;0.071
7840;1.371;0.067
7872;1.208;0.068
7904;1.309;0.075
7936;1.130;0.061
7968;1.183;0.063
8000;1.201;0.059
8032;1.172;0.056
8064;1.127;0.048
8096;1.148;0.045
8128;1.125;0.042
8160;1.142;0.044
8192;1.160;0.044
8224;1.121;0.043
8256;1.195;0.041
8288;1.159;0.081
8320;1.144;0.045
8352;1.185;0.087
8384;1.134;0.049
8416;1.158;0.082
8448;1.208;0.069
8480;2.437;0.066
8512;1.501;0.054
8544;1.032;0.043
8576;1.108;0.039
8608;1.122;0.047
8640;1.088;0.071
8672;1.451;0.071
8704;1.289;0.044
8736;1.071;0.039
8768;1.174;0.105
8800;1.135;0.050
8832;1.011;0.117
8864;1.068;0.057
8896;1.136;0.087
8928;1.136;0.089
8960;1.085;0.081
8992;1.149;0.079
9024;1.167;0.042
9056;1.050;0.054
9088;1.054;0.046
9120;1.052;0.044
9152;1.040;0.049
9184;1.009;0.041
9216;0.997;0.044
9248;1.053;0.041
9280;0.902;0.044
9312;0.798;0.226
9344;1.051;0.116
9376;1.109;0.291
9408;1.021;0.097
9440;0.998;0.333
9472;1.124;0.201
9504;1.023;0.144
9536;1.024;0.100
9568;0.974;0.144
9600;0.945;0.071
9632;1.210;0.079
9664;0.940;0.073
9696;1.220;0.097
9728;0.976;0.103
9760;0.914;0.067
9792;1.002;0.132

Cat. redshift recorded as 0.293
